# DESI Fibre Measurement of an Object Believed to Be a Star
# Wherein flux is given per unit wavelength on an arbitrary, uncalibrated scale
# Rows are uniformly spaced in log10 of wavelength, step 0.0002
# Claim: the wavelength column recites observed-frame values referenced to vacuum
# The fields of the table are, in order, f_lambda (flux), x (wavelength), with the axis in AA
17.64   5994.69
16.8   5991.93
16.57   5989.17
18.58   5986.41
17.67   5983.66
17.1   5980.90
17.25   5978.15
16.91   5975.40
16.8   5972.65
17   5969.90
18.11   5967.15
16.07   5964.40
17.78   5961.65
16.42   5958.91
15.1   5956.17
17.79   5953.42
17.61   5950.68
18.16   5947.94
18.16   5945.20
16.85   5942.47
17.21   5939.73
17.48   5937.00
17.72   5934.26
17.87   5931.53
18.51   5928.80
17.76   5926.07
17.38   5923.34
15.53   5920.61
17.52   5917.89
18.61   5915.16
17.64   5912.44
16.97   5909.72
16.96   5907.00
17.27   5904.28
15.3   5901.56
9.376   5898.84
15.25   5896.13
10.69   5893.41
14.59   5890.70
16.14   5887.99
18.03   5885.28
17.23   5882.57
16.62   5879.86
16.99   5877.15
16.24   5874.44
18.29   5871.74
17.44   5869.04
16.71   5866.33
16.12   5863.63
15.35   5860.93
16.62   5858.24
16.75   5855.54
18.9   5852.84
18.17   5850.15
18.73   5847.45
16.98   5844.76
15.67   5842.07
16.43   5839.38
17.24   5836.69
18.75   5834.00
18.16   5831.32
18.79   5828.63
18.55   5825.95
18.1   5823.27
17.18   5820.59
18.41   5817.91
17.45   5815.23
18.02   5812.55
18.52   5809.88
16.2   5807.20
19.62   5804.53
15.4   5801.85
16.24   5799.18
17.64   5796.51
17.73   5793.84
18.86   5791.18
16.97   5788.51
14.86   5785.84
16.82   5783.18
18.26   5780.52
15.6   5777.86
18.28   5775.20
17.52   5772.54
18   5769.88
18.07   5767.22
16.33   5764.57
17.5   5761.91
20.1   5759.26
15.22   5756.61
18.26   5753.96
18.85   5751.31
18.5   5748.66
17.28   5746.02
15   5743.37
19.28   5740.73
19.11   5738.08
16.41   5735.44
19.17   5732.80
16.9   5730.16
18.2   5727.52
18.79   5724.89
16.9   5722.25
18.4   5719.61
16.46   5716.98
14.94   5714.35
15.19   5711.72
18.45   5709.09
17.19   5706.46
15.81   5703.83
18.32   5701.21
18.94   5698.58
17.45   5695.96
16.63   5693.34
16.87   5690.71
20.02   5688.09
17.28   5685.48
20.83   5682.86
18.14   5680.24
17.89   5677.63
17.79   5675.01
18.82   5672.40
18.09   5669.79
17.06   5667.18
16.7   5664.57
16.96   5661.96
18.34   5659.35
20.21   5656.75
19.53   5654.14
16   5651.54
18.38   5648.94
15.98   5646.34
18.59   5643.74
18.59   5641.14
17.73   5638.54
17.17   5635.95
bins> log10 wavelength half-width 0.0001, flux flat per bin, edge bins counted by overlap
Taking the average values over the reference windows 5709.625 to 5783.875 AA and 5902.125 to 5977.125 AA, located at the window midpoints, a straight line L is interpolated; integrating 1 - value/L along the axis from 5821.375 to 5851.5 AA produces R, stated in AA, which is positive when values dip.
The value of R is -0.6 AA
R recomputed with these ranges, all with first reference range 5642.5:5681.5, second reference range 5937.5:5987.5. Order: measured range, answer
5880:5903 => 3.59 AA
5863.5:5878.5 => 0.36 AA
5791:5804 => 0.32 AA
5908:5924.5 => 0.08 AA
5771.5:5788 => 0.71 AA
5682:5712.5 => 0.13 AA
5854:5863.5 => 0.65 AA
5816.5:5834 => -0.69 AA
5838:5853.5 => 0.08 AA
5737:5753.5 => -0.26 AA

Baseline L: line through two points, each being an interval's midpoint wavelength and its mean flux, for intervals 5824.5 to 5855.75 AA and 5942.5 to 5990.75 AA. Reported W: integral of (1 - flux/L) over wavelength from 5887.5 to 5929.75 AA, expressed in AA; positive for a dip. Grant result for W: 3.7 AA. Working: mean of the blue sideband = 17.8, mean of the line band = 15.9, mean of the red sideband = 17.2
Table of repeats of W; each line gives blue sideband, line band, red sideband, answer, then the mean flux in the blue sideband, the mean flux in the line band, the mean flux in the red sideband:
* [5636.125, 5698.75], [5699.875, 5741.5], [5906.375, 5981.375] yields 1.0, 18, 17.4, 17.3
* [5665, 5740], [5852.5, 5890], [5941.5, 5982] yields 1.0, 17.7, 16.9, 17.1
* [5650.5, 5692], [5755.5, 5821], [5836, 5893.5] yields -0.3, 18.2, 17.4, 16.8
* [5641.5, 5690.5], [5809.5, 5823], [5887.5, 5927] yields -1.0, 18.1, 17.9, 15.8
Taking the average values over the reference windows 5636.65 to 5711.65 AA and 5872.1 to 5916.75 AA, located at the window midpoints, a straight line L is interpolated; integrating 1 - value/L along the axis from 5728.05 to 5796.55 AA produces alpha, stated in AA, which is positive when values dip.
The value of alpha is -1.8 AA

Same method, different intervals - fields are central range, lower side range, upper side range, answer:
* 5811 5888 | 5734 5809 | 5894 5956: -1.2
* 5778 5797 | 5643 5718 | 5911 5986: 0.4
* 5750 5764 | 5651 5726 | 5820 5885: -0.3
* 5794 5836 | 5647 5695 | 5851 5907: -2.9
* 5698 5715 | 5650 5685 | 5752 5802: 0.8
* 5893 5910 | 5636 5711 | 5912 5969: 2.8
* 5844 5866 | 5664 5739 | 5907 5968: 0.4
